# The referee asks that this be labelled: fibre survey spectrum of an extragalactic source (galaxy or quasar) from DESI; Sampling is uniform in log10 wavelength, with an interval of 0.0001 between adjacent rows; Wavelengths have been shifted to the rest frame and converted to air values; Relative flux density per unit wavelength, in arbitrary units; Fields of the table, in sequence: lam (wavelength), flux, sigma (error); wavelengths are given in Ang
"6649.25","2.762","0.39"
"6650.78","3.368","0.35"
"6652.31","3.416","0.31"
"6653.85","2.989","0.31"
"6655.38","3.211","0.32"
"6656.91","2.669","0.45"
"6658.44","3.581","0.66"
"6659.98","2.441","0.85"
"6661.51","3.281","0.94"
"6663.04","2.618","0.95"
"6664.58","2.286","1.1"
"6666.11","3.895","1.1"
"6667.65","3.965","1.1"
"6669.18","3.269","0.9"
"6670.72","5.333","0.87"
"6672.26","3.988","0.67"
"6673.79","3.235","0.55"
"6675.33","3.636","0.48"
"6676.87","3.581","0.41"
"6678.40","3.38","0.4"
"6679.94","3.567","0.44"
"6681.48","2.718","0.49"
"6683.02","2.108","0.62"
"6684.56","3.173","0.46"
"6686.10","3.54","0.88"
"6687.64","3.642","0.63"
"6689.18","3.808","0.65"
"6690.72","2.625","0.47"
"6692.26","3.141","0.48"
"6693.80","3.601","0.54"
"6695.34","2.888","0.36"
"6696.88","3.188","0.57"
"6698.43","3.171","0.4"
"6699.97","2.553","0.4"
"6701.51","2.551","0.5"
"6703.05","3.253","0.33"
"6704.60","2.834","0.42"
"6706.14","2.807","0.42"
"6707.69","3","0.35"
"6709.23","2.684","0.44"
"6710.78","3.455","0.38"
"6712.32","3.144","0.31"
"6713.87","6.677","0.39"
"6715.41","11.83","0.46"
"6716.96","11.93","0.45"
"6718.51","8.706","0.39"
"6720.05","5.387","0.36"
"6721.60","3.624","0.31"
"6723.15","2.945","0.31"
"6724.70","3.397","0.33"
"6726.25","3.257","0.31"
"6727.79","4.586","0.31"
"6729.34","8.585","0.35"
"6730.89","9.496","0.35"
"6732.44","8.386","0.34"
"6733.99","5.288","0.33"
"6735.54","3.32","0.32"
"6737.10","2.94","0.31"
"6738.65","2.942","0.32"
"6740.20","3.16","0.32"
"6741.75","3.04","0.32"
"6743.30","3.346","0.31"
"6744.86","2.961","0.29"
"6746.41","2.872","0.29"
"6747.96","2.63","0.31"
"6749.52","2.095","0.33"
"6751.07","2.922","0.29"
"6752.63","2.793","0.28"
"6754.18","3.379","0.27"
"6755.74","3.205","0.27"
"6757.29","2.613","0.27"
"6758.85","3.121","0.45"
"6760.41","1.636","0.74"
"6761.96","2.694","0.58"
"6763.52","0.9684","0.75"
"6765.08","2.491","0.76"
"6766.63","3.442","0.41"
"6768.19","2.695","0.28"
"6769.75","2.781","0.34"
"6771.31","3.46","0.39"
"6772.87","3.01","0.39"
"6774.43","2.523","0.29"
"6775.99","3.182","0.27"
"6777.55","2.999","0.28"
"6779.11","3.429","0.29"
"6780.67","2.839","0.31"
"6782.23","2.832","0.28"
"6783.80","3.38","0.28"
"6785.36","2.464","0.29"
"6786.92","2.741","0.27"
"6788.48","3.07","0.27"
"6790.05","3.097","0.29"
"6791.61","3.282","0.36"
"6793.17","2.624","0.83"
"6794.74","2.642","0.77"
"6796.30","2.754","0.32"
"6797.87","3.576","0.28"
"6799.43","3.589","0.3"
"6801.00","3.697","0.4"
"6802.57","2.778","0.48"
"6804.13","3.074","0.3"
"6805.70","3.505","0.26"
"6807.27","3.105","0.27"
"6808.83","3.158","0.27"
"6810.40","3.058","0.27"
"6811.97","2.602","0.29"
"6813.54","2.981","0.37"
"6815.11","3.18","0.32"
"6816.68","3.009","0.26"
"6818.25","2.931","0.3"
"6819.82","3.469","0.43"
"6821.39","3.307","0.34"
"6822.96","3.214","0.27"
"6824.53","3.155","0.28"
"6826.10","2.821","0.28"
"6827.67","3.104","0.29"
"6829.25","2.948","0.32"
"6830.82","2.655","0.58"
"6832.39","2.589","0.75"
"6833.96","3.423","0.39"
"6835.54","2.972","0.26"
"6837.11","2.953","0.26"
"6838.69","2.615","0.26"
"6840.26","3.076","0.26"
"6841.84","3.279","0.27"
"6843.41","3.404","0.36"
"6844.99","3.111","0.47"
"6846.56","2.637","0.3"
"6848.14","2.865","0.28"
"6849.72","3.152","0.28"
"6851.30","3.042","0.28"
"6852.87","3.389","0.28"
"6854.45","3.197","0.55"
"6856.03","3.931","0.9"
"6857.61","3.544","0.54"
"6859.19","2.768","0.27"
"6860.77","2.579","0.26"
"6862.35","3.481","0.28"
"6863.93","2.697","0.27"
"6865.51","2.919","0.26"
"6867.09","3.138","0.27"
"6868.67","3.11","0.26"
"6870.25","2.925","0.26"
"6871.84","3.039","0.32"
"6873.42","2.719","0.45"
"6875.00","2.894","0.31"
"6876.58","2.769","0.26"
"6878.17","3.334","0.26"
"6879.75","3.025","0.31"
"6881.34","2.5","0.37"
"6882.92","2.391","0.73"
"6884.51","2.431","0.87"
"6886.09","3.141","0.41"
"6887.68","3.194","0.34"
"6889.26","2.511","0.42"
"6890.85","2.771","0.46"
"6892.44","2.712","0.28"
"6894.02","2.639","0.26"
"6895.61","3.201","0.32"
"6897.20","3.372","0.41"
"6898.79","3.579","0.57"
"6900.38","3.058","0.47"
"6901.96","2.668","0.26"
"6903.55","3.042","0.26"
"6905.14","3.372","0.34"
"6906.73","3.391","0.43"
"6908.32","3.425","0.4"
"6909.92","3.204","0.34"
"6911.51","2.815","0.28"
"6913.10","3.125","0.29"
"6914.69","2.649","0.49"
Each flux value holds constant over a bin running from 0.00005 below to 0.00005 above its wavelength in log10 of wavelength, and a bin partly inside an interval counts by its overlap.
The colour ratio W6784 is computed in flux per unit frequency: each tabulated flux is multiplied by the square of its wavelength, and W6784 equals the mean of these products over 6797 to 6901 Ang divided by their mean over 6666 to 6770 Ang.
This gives 0.83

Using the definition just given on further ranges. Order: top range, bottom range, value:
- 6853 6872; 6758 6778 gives 1.19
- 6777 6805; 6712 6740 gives 0.53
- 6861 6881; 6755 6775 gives 1.15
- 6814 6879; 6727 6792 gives 0.92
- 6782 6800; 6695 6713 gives 1.04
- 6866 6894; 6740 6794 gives 1.04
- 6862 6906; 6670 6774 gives 0.81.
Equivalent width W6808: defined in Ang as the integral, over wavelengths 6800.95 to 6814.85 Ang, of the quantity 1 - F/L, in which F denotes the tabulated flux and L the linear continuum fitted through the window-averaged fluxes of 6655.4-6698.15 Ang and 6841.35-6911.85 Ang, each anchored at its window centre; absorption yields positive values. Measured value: 0.2 Ang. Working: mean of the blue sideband 3.3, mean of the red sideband 3.03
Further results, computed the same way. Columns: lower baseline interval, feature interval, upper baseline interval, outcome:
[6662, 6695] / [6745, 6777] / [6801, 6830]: 4.7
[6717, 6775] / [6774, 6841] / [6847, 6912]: 7.8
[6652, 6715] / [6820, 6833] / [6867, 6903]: 0.2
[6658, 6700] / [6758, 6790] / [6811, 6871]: 3.7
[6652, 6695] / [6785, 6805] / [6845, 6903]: 0.4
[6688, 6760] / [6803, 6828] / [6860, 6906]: 2.5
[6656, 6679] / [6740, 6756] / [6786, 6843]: 1.4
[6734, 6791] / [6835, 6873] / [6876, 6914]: -1.5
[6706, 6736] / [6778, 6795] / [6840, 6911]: 6.0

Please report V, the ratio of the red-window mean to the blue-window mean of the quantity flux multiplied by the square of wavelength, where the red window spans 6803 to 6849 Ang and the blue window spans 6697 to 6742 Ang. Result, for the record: 0.65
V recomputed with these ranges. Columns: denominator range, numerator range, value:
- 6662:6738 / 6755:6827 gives 0.72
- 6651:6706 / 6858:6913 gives 0.98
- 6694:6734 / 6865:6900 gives 0.62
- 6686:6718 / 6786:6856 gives 0.76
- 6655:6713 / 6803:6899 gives 0.99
